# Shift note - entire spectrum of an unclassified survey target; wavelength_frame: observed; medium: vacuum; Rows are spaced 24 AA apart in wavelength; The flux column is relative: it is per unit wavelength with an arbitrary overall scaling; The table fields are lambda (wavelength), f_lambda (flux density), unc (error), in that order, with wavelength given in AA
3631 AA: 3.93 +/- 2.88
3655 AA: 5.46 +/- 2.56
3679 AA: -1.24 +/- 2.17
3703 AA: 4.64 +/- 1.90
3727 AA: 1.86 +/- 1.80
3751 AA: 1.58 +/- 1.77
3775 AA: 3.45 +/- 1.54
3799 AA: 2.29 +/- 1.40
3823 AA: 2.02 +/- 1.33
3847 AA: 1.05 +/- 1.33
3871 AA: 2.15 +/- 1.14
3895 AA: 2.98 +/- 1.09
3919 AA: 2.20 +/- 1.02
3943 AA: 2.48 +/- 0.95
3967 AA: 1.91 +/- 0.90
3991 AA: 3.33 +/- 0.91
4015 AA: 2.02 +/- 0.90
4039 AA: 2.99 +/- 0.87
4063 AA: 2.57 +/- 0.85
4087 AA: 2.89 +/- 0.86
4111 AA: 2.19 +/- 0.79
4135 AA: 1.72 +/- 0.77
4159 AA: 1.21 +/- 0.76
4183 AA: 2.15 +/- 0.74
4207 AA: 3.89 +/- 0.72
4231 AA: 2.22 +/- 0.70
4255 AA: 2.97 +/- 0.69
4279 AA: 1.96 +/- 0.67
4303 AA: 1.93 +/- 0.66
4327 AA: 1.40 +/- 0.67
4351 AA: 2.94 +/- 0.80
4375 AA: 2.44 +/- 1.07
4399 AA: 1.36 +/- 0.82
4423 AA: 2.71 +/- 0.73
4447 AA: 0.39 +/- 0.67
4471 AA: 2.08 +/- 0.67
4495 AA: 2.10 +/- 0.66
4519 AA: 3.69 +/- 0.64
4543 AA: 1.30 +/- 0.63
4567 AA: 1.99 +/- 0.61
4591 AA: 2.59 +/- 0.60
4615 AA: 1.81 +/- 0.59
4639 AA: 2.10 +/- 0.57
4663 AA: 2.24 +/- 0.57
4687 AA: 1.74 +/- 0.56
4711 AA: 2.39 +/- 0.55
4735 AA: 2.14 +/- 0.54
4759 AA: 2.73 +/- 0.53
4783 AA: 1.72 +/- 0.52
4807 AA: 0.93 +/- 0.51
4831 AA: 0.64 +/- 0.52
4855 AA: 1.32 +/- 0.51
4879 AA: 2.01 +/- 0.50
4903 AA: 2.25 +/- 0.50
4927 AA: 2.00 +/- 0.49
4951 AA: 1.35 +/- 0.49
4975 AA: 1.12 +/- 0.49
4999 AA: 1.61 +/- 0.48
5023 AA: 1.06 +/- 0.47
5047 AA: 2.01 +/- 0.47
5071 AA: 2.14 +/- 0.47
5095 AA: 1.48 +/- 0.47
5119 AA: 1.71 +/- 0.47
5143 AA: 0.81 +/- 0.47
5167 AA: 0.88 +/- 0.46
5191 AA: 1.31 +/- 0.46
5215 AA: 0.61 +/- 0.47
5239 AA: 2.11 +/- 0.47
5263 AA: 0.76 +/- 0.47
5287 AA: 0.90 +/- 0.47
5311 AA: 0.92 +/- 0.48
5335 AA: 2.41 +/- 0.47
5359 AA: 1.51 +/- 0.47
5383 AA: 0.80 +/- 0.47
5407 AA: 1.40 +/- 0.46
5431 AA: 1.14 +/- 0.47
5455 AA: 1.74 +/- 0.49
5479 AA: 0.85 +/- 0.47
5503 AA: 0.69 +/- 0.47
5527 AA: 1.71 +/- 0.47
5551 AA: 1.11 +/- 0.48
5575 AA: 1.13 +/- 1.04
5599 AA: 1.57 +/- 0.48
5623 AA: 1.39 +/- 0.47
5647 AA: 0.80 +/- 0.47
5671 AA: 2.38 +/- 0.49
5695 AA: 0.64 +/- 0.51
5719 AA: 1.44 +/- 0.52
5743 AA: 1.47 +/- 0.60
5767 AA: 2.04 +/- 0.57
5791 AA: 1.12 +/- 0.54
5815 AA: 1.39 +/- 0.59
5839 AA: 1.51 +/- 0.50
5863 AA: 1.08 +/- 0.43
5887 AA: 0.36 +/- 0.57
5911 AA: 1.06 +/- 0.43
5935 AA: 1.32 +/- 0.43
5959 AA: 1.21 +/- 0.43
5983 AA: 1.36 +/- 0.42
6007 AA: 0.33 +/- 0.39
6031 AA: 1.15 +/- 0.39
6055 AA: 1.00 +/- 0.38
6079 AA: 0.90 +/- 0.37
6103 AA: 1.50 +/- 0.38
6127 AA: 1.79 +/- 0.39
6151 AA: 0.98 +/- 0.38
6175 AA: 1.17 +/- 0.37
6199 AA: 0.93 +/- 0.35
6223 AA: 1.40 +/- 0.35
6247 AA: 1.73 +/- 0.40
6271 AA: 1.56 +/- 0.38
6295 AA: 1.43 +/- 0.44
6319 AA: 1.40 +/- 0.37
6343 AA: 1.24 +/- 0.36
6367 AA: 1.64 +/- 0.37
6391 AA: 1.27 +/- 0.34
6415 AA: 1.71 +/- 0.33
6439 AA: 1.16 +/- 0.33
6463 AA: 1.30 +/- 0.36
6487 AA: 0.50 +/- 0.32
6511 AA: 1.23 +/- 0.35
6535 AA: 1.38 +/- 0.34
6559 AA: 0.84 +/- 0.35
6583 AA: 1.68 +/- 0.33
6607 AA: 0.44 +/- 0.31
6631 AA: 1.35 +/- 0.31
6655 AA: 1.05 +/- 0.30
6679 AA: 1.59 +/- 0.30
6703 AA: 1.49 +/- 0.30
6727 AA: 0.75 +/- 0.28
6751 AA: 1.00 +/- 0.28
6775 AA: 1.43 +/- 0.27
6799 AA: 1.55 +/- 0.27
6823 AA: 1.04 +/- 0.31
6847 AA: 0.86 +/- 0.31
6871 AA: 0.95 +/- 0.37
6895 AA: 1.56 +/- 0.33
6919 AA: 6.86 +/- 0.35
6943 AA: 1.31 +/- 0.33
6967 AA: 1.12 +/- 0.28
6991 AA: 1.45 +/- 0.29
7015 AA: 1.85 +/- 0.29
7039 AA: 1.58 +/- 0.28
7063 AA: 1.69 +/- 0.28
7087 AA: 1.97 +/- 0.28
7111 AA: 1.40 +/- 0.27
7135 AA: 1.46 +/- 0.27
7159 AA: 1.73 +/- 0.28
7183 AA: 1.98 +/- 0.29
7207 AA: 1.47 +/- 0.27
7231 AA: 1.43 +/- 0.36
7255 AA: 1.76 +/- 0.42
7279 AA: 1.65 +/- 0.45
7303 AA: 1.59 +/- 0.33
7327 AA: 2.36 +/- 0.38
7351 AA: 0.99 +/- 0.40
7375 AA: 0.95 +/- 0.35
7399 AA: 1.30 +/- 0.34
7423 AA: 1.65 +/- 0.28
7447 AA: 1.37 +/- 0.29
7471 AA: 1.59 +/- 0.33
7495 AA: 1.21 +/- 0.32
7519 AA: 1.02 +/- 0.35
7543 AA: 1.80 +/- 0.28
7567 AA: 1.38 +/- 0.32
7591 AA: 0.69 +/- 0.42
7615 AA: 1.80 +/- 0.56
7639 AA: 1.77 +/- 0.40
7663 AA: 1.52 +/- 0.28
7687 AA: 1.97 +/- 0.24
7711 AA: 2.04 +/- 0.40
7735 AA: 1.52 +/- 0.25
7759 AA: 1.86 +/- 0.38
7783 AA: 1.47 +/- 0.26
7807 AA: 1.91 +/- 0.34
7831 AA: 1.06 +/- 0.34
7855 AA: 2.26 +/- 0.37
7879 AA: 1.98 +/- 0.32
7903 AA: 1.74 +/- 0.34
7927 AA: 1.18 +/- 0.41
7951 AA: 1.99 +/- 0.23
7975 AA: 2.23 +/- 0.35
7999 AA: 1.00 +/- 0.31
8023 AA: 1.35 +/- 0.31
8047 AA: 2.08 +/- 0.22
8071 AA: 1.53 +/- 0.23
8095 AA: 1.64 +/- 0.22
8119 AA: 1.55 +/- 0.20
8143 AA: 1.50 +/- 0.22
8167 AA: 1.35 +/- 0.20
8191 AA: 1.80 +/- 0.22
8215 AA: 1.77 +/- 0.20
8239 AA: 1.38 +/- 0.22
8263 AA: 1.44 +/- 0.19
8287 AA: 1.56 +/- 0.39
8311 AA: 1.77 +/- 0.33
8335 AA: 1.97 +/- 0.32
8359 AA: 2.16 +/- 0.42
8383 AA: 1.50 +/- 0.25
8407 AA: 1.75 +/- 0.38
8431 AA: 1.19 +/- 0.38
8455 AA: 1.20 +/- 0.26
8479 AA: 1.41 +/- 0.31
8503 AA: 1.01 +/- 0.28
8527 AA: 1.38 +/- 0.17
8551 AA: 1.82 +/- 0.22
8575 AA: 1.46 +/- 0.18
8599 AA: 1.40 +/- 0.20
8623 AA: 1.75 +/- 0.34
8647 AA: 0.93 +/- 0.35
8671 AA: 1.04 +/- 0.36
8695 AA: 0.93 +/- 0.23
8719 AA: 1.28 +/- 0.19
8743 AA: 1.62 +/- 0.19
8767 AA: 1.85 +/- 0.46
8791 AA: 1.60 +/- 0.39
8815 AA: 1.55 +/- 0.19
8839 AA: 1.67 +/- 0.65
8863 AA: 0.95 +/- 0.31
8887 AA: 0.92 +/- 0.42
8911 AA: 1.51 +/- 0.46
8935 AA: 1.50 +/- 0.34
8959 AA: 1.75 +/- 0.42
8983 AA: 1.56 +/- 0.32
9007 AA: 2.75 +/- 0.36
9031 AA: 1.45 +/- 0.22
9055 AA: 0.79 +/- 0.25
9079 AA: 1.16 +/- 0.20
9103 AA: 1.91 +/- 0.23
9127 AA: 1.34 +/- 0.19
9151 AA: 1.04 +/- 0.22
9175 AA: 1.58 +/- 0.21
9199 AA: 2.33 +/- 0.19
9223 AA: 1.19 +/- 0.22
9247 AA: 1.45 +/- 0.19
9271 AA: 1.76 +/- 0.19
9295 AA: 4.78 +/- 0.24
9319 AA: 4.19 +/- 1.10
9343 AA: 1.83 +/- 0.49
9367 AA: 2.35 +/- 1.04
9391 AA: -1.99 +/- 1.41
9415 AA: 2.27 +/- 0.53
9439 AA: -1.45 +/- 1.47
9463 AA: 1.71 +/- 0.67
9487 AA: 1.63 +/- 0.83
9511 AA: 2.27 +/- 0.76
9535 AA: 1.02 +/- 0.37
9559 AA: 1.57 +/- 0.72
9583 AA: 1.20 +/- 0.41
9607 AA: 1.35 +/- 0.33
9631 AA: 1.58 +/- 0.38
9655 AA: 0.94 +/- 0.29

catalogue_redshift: 0.854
